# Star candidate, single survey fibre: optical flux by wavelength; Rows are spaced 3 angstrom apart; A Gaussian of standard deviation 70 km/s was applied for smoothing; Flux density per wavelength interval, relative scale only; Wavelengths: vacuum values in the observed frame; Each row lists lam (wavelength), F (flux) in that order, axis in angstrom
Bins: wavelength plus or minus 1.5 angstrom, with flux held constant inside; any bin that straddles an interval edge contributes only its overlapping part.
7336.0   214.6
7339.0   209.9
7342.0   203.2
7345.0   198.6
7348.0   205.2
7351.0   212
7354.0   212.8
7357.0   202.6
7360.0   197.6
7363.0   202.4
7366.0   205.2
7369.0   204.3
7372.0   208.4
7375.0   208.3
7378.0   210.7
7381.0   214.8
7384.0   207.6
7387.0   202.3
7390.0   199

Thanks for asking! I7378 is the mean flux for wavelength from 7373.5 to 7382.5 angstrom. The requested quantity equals 211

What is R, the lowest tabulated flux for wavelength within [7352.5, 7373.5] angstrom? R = 197.6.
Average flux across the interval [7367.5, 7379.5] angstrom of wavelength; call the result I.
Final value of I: 208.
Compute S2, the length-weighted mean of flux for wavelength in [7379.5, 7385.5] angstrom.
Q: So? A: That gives 211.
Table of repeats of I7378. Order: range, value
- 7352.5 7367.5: 204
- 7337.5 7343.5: 207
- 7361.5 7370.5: 204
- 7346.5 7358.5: 208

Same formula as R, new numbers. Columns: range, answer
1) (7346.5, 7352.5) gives 205.2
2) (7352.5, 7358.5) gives 202.6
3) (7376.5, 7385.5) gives 207.6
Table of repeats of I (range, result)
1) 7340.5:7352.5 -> 205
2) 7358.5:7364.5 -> 200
